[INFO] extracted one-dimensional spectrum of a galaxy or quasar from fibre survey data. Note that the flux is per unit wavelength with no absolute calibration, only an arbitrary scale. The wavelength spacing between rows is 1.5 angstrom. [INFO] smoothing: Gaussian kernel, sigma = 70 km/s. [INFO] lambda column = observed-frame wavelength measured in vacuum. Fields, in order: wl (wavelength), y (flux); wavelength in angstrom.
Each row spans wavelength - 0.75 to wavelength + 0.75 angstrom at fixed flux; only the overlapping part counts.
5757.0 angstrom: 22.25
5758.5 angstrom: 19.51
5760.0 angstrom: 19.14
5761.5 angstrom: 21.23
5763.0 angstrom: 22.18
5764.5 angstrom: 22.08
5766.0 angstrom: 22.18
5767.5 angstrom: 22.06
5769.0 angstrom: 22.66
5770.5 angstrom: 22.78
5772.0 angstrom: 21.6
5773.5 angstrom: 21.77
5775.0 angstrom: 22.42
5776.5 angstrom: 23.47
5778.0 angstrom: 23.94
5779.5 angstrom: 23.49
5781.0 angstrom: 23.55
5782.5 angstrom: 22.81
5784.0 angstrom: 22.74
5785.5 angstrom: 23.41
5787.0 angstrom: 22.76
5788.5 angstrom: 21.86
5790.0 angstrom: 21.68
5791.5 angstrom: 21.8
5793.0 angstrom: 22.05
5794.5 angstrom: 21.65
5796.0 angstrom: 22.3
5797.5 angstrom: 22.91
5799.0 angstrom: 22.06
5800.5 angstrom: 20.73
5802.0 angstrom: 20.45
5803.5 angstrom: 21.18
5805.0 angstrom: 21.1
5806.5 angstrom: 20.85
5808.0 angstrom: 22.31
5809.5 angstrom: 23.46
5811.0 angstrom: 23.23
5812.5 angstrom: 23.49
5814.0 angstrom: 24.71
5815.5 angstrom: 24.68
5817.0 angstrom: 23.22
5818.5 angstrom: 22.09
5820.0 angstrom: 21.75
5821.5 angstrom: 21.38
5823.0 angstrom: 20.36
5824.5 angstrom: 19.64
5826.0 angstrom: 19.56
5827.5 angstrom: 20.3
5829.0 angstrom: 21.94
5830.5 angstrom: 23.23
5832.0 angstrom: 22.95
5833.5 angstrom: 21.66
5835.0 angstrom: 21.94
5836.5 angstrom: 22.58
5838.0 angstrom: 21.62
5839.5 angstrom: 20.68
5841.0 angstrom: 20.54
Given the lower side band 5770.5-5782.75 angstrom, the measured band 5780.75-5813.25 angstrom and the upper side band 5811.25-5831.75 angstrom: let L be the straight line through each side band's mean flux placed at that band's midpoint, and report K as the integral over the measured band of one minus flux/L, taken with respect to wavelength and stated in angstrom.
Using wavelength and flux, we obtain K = 0.49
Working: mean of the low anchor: 22.9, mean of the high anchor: 22.1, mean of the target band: 22.2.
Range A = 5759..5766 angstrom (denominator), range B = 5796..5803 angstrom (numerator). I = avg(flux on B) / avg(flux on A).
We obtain 1.02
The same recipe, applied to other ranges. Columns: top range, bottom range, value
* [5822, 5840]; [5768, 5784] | 0.94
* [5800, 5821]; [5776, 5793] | 0.98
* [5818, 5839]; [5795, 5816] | 0.96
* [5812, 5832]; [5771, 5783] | 0.96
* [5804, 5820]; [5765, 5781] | 1.01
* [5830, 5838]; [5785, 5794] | 1.01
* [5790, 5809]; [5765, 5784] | 0.95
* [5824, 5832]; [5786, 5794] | 0.96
